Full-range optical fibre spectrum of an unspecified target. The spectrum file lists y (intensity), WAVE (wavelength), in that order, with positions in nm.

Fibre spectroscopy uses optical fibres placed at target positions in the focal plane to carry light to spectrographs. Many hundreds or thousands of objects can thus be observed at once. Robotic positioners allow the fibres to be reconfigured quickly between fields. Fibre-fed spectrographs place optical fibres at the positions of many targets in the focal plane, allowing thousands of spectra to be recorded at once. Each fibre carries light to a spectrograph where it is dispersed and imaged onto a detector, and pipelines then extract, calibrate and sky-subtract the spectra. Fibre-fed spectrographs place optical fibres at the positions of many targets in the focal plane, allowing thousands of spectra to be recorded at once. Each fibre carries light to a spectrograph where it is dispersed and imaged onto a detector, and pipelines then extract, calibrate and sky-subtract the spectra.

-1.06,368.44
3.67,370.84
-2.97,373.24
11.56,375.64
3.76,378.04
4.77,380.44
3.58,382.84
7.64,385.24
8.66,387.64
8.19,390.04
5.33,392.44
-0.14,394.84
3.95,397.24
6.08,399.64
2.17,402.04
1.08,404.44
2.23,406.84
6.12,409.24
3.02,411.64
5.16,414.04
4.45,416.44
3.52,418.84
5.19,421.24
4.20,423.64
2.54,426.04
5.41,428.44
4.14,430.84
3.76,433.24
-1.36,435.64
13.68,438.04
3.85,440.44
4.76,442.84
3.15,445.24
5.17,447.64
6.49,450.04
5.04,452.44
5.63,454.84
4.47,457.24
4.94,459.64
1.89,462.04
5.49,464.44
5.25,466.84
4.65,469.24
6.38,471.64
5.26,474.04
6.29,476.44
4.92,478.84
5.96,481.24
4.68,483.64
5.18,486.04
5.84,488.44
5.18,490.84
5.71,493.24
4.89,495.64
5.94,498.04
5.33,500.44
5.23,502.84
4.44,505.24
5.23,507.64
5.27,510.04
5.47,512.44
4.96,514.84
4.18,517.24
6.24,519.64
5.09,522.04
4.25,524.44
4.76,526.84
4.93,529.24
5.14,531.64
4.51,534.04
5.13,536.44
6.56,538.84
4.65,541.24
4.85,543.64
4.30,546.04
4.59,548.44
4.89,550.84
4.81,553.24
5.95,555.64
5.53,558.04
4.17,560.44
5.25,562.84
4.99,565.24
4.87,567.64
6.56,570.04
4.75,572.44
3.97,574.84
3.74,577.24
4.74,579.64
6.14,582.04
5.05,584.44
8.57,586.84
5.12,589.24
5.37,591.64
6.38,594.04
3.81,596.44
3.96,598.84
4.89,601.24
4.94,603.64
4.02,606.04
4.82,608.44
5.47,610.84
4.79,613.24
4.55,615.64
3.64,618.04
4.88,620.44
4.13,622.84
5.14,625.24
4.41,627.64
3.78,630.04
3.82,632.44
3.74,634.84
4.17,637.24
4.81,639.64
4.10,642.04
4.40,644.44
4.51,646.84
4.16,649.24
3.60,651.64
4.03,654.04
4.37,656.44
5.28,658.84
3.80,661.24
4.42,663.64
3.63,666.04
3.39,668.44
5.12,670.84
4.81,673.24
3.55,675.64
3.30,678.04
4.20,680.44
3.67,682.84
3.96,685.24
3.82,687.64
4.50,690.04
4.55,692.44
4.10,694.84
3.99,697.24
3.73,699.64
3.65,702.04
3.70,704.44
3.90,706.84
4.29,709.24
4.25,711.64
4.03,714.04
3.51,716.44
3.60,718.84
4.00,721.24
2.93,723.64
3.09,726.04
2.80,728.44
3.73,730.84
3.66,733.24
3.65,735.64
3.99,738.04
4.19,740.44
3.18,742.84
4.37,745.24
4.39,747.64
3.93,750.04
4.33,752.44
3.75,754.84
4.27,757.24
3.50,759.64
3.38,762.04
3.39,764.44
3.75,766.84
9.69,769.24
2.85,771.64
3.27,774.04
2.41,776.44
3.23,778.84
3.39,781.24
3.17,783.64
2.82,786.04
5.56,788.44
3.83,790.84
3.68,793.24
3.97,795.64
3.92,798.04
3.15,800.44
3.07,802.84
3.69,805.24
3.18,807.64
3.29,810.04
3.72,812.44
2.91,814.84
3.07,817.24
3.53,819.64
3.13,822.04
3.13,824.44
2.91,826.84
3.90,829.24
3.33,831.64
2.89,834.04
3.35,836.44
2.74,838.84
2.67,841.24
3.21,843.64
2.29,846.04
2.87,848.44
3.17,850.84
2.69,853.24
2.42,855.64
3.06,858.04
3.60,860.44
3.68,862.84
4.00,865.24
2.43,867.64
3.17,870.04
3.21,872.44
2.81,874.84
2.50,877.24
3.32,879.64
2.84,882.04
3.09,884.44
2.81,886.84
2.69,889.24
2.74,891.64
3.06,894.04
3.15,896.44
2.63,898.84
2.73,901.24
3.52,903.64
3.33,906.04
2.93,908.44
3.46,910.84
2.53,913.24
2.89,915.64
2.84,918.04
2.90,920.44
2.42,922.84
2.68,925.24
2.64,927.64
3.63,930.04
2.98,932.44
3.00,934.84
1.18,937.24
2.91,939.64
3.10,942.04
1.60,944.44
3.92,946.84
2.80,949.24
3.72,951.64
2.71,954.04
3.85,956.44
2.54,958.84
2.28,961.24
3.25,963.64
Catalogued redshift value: 0.173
